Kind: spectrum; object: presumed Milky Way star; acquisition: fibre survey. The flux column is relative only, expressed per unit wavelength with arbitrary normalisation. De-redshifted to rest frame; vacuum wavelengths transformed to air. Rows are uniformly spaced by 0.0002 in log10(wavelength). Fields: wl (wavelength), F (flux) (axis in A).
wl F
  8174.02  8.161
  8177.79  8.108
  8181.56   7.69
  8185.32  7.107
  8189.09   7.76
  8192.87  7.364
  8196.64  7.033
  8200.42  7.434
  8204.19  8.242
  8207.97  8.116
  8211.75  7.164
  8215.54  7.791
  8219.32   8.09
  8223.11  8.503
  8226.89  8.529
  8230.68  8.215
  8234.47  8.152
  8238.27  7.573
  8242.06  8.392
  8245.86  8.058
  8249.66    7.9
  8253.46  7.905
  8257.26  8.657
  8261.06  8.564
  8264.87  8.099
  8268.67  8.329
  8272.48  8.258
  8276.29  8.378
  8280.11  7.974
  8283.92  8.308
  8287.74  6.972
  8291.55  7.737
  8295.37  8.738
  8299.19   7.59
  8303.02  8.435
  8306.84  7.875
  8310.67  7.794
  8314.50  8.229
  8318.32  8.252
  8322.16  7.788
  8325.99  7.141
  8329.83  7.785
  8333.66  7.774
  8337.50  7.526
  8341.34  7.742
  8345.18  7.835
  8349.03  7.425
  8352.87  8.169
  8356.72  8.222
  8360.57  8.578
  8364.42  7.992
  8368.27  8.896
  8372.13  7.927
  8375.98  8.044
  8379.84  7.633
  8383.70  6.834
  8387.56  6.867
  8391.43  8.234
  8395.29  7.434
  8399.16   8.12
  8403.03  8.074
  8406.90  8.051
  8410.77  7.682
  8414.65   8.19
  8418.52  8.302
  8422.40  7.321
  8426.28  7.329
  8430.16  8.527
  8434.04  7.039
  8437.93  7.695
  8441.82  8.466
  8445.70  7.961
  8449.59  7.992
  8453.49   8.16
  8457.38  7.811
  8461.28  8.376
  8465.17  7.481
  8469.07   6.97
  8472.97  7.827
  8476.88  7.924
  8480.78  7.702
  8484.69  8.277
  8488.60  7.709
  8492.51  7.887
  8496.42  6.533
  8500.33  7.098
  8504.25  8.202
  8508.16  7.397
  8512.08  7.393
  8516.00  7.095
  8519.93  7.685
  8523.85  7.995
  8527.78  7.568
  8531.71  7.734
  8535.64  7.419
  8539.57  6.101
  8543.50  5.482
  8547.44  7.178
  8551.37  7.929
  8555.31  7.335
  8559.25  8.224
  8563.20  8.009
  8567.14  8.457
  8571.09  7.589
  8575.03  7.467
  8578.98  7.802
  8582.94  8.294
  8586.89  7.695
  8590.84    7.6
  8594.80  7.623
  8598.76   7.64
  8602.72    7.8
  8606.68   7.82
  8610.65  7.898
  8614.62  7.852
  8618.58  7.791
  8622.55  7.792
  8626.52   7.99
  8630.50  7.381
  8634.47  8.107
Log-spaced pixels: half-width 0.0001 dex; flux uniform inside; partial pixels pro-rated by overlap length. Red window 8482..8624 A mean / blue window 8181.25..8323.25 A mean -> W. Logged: 0.95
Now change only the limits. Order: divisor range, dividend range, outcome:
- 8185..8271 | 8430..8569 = 0.96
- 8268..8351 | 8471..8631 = 0.96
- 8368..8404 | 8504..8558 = 0.94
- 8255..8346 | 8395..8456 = 0.99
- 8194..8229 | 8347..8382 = 1.03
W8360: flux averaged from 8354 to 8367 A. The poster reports 8.29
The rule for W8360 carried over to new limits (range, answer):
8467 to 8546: 7.4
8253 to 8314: 8.11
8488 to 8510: 7.46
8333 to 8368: 7.97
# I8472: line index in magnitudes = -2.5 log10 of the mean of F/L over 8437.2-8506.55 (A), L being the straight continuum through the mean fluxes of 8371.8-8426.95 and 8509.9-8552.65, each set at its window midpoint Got -0.05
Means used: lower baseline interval 7.74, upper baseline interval 7.22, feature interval 7.78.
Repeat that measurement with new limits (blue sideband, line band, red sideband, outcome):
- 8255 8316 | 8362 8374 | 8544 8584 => -0.037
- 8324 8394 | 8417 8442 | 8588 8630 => 0.006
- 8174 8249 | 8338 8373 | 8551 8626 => -0.030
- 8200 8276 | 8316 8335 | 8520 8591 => 0.028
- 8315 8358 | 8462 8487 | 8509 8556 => -0.046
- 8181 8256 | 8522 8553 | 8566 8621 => 0.093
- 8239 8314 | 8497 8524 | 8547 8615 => 0.056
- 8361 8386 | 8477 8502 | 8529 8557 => -0.037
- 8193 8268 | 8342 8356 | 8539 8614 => 0.005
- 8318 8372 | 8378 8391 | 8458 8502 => 0.087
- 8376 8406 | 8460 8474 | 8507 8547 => -0.034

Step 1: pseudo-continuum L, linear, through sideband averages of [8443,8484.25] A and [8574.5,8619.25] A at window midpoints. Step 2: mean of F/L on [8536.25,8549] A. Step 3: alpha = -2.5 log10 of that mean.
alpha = 0.22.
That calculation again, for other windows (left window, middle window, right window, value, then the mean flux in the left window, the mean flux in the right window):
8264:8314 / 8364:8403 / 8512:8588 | 0.01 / 8.04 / 7.52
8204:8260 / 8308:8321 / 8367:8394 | -0.02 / 8.09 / 7.74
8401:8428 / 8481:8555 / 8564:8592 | 0.07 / 7.85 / 7.86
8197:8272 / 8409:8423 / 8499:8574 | -0.03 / 8.07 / 7.47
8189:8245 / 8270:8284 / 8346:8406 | -0.04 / 7.9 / 7.9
